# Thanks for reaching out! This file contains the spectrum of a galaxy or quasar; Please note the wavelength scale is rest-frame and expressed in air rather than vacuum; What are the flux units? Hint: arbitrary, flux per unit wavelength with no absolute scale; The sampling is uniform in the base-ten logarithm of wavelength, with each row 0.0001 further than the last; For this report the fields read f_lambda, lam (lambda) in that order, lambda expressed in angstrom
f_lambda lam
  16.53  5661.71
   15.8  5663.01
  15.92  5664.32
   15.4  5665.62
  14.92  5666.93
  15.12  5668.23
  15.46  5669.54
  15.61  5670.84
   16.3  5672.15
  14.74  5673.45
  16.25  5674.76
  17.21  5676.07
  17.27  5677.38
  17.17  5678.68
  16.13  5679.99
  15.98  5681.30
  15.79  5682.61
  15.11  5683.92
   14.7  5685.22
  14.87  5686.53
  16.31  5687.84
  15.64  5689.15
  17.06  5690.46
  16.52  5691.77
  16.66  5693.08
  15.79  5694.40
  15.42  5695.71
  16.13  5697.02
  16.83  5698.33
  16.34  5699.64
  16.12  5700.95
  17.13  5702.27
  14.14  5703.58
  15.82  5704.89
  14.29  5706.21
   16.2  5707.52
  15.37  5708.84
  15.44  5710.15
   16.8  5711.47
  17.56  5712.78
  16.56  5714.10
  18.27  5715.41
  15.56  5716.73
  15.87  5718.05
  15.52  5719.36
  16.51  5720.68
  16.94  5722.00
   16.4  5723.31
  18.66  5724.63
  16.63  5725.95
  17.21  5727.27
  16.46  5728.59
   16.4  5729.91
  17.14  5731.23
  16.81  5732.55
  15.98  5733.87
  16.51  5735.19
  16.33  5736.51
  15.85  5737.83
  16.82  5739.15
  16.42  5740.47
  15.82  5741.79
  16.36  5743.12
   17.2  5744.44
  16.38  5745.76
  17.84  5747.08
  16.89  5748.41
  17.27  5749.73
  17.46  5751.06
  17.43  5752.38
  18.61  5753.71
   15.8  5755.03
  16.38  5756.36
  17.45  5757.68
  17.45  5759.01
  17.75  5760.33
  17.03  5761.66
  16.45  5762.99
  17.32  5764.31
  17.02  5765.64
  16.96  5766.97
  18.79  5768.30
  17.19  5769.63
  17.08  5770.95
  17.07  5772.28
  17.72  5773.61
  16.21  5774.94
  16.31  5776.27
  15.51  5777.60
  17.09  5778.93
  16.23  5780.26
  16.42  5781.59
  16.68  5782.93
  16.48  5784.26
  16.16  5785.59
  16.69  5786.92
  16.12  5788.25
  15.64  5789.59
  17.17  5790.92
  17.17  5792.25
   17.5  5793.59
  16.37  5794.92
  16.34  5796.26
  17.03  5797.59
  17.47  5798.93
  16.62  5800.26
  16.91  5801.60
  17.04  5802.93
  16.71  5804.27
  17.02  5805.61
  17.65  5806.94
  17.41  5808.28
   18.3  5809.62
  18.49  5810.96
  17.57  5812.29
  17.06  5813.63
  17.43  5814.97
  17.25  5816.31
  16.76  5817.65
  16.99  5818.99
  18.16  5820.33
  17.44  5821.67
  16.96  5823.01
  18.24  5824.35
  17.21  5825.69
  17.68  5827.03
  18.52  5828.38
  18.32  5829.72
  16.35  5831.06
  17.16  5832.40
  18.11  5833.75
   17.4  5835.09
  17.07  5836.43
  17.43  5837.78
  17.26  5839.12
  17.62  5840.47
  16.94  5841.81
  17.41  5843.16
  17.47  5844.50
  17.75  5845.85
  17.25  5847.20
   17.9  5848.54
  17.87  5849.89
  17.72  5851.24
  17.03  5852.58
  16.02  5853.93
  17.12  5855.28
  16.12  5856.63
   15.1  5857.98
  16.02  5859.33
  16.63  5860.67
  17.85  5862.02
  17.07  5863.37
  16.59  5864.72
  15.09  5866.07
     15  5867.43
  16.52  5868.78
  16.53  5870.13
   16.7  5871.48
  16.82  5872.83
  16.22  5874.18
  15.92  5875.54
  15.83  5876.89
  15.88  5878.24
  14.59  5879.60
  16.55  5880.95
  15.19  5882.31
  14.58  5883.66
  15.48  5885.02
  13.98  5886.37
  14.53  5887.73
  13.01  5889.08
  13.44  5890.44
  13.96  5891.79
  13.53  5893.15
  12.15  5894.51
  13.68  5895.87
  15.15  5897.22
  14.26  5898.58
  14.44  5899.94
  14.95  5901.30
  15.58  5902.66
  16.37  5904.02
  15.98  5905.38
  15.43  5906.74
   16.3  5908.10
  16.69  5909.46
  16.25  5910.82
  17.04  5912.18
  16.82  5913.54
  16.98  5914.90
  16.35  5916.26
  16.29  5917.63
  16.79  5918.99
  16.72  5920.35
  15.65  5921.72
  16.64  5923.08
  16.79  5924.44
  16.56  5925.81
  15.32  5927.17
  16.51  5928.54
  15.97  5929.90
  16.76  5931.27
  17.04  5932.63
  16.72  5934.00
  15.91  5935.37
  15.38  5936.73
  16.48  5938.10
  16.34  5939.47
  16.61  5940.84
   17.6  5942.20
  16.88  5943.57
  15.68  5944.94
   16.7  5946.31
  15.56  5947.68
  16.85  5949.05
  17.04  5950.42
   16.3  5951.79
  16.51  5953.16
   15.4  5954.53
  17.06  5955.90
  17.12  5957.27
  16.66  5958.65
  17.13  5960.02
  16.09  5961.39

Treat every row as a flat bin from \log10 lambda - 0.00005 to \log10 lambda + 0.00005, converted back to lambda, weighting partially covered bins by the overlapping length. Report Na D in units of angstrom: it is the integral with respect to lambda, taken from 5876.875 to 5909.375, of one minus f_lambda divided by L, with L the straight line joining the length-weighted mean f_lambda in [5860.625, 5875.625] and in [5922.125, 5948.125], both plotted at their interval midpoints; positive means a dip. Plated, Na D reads 3.18 angstrom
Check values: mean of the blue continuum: 16.4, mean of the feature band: 14.8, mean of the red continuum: 16.4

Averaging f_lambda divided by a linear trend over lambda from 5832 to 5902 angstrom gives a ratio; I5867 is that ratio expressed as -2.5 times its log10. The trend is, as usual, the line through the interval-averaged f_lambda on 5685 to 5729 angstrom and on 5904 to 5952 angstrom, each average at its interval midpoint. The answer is 0.03 mag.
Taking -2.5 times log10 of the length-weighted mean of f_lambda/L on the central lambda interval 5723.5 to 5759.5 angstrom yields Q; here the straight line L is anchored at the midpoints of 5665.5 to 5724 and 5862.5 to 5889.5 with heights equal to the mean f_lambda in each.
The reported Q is -0.06 mag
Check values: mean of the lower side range 16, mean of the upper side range 15.6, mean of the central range 16.9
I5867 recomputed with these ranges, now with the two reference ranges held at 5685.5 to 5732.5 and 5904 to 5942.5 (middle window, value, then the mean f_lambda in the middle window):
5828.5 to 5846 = -0.07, 17.4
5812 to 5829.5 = -0.07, 17.5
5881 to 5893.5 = 0.15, 14.3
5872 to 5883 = 0.03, 15.9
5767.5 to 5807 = -0.03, 16.8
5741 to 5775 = -0.05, 17.1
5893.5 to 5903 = 0.15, 14.2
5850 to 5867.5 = -0.01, 16.5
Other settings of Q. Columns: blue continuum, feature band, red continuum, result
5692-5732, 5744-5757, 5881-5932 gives -0.06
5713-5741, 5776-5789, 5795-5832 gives 0.05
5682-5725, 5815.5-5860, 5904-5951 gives -0.06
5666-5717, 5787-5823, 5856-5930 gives -0.09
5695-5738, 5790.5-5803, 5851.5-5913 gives -0.07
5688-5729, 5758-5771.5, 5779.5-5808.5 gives -0.05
